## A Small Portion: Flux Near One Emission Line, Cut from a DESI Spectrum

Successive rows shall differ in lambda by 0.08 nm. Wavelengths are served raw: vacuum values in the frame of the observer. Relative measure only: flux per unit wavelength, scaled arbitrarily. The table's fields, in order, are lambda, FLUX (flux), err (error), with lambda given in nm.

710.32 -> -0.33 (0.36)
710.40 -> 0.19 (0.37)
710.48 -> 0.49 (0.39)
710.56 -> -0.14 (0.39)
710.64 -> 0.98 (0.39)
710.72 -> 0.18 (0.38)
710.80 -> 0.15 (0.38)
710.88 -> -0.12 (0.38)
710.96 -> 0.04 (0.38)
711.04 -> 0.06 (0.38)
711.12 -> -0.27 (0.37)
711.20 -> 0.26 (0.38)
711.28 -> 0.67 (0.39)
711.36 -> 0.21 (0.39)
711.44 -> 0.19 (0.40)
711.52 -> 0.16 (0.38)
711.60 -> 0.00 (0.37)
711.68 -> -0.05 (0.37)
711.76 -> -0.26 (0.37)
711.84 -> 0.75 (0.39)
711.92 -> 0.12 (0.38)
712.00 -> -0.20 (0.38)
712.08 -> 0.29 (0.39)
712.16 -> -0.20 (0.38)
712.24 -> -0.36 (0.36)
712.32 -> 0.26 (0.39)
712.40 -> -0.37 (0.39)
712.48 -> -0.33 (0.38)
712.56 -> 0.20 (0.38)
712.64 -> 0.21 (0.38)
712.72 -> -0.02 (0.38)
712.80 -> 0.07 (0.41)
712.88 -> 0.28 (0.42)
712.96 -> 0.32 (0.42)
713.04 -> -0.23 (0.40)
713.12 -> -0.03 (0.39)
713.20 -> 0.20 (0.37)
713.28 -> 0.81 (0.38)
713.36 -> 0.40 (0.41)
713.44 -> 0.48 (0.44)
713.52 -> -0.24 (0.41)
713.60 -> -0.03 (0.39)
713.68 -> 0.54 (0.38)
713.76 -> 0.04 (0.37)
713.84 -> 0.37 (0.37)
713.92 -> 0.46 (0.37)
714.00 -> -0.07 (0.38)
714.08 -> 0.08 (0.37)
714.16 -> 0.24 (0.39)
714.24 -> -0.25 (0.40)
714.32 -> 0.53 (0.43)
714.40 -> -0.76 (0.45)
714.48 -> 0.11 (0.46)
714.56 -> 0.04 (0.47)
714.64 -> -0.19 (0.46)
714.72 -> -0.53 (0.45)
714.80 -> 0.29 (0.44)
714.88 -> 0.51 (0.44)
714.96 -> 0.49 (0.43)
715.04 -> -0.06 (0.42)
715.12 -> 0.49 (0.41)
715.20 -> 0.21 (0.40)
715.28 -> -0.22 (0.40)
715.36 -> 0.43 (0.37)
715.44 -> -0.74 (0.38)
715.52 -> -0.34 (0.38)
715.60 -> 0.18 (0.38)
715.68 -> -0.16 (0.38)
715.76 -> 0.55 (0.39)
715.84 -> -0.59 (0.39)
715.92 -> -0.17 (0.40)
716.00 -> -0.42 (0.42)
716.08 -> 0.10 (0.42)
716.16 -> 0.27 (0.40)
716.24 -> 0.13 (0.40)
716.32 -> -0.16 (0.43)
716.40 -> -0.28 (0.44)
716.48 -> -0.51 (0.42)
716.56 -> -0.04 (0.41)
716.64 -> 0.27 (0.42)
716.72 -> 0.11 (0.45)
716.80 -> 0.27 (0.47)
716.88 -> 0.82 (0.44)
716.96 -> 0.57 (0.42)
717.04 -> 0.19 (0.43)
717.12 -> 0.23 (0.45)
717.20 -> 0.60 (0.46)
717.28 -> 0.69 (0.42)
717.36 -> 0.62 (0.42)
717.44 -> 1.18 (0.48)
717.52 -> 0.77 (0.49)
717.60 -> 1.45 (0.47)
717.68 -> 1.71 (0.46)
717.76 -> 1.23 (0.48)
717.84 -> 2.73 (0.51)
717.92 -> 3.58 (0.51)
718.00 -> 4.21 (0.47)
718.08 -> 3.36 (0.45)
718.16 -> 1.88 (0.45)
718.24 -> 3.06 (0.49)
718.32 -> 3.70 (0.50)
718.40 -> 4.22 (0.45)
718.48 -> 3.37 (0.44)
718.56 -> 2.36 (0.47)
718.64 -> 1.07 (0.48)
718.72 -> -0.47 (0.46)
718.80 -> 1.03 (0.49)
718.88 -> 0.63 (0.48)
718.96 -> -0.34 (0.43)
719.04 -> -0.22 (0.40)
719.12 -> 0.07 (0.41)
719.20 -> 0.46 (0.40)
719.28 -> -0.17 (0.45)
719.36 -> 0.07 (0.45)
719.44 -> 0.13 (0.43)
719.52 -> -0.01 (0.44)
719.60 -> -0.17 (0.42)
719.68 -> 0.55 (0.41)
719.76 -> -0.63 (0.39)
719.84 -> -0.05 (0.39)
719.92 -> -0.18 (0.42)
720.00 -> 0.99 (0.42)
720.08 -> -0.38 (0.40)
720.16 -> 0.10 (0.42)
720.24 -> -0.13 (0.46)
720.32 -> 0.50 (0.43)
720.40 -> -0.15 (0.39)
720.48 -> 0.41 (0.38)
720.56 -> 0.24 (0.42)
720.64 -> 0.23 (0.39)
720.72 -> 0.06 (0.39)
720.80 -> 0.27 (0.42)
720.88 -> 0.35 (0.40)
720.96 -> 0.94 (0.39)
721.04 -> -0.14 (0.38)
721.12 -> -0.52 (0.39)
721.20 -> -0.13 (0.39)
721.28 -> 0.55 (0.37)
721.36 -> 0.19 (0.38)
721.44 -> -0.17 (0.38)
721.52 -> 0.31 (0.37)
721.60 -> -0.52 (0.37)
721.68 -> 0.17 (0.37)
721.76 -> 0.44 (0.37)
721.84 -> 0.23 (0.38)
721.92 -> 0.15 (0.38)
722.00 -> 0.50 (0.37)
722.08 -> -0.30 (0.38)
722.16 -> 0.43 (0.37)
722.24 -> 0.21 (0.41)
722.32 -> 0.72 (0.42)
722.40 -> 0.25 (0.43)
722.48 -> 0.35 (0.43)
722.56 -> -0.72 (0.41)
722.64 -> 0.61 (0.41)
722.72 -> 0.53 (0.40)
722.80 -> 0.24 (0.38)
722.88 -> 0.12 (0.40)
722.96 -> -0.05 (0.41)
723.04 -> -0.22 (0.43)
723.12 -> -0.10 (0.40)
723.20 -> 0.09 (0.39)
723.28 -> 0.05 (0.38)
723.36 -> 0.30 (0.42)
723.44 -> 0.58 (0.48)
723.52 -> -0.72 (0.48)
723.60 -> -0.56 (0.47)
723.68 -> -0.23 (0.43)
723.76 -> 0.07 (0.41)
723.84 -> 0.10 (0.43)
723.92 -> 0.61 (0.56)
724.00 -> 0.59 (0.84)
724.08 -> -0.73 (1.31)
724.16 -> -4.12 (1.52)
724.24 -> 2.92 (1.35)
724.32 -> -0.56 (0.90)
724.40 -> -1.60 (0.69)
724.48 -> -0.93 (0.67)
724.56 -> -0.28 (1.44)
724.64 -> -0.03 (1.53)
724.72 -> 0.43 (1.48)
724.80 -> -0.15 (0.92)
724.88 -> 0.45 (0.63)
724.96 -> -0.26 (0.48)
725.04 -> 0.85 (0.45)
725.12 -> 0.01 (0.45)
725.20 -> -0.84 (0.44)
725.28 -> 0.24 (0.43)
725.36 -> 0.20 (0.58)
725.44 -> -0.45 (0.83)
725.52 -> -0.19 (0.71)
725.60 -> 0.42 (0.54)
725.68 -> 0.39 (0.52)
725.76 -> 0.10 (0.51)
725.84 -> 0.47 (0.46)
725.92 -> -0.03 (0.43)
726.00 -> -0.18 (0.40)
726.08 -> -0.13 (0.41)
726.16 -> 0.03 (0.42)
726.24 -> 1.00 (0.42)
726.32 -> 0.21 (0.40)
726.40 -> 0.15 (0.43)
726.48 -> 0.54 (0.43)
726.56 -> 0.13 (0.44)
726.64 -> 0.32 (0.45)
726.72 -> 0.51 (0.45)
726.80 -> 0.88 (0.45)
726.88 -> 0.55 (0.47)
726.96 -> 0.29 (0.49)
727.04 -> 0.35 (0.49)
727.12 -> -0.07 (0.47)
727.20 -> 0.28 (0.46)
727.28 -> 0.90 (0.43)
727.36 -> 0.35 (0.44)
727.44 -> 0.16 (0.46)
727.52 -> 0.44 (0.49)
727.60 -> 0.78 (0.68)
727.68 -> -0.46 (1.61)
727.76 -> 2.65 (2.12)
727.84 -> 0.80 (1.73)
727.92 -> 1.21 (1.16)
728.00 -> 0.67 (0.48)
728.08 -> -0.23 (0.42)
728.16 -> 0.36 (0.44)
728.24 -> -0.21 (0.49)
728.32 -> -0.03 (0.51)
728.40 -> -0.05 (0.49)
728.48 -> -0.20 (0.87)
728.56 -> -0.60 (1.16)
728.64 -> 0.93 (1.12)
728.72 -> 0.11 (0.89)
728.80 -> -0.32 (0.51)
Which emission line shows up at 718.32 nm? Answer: [O II] 3727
